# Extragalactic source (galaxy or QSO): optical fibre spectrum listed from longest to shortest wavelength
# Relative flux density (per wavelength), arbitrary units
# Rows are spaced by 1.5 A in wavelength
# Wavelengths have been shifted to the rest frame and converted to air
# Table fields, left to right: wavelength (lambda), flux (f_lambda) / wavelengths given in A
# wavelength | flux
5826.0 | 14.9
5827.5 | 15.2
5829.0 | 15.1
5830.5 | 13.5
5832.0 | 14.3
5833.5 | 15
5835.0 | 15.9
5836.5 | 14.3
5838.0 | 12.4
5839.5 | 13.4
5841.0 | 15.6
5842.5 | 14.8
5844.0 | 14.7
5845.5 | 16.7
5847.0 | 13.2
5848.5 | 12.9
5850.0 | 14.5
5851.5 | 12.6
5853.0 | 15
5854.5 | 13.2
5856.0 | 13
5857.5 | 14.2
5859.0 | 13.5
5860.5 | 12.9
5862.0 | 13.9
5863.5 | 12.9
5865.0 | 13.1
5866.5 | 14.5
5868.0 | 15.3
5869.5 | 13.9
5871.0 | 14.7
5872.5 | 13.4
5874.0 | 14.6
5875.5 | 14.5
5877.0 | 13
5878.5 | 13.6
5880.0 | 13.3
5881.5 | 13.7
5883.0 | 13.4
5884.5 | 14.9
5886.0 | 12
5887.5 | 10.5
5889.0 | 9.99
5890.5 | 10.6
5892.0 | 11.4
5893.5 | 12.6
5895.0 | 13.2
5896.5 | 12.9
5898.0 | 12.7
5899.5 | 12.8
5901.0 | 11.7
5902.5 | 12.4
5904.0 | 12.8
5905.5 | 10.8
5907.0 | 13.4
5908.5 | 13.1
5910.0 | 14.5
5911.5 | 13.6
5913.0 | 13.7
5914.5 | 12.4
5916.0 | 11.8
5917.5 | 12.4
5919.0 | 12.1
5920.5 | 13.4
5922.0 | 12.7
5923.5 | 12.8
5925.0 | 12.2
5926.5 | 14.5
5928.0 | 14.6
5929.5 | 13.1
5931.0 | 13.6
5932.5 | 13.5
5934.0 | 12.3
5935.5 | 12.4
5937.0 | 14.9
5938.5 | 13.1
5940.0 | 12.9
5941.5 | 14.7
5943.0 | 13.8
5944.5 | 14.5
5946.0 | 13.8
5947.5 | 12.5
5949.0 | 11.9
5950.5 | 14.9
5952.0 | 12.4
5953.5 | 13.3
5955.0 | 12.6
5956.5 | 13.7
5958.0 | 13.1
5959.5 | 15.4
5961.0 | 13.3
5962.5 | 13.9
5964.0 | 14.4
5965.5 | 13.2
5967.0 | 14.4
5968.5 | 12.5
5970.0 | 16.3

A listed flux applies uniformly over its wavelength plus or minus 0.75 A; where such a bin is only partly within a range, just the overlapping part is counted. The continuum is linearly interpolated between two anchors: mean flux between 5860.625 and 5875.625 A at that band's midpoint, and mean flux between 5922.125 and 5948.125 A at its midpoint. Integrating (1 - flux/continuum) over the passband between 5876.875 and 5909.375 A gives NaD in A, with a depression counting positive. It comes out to 3.1 A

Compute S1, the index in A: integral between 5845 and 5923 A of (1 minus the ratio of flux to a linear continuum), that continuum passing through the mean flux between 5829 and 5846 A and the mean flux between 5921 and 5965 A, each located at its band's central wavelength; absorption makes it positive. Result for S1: 5.3 A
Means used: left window 14.6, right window 13.5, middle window 13.1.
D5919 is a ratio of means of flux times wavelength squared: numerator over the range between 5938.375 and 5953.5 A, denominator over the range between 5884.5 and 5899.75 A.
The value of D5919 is 1.1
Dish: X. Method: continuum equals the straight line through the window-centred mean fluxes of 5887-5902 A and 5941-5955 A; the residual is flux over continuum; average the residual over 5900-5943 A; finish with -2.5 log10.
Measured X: -0.03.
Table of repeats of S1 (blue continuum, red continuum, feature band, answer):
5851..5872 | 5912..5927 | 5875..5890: 0.67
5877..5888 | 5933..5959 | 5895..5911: 0.54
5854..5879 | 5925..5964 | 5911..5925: 0.93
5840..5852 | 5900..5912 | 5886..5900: 1.35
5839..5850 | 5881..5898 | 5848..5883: -0.79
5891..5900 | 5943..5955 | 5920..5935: -0.29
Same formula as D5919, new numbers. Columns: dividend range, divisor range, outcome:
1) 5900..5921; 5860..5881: 0.93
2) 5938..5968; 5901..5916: 1.07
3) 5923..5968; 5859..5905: 1.06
